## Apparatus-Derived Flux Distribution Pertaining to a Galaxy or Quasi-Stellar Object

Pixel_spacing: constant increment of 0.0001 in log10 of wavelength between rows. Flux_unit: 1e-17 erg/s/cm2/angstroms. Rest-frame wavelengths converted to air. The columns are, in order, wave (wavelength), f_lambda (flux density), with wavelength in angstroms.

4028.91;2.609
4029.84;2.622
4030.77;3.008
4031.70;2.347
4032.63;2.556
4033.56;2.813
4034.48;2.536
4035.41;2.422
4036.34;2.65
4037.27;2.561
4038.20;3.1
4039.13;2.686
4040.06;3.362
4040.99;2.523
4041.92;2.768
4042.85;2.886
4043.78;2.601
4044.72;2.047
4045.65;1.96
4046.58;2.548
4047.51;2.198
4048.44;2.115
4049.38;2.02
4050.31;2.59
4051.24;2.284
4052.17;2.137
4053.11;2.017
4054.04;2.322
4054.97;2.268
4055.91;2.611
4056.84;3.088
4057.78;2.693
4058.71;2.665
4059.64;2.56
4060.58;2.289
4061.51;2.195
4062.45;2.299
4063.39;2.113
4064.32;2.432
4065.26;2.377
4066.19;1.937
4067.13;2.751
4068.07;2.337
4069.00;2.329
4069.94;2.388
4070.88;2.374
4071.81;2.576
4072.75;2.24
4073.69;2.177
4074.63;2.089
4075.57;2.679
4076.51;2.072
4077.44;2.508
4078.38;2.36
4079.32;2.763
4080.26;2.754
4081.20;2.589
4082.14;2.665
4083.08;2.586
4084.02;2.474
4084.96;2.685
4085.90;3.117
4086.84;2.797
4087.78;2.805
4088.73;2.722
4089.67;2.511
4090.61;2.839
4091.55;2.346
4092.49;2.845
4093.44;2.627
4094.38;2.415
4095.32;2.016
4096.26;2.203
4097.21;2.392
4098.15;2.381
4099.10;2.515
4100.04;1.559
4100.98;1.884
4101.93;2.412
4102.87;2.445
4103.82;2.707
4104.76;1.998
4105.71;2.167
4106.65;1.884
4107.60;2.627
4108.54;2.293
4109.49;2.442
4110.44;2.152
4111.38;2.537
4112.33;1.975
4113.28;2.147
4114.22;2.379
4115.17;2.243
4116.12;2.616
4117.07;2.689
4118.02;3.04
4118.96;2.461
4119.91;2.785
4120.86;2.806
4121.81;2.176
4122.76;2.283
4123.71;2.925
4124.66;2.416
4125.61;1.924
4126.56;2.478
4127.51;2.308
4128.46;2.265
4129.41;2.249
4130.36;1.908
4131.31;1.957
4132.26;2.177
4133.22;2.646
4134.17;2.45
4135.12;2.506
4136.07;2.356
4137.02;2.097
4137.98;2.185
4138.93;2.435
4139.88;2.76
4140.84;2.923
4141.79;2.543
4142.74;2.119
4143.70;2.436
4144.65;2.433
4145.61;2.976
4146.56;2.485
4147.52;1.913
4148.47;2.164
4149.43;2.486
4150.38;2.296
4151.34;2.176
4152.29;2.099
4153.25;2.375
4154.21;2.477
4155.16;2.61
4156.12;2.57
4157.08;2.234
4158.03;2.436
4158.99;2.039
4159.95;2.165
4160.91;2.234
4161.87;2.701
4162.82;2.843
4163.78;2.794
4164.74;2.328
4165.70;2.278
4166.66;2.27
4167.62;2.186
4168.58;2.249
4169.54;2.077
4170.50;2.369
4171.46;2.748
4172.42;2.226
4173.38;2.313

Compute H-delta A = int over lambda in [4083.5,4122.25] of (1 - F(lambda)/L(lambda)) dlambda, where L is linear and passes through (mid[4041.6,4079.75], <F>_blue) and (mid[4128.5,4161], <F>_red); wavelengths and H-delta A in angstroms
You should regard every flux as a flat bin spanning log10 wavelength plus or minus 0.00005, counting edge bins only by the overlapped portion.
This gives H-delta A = -1.26 angstroms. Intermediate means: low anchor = 2.38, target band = 2.44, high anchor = 2.35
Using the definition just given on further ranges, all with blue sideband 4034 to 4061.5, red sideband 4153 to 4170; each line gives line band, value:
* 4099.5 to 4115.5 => 1.37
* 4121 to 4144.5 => 0.47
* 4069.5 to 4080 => 0.33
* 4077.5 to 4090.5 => -1.15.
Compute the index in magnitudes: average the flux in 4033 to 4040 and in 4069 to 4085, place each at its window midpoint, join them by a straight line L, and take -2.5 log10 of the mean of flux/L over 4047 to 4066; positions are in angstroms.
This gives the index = 0.10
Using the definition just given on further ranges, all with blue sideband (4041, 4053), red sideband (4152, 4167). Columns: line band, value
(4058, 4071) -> -0.01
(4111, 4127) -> -0.04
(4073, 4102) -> -0.05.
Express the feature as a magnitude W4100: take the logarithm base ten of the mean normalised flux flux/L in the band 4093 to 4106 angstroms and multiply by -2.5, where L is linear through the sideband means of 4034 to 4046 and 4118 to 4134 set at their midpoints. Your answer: 0.089 mag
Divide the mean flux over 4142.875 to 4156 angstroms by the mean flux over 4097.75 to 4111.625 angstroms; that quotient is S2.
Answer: 1.05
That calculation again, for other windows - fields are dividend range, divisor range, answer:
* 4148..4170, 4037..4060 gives 0.94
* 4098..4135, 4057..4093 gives 0.94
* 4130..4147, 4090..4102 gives 1.03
